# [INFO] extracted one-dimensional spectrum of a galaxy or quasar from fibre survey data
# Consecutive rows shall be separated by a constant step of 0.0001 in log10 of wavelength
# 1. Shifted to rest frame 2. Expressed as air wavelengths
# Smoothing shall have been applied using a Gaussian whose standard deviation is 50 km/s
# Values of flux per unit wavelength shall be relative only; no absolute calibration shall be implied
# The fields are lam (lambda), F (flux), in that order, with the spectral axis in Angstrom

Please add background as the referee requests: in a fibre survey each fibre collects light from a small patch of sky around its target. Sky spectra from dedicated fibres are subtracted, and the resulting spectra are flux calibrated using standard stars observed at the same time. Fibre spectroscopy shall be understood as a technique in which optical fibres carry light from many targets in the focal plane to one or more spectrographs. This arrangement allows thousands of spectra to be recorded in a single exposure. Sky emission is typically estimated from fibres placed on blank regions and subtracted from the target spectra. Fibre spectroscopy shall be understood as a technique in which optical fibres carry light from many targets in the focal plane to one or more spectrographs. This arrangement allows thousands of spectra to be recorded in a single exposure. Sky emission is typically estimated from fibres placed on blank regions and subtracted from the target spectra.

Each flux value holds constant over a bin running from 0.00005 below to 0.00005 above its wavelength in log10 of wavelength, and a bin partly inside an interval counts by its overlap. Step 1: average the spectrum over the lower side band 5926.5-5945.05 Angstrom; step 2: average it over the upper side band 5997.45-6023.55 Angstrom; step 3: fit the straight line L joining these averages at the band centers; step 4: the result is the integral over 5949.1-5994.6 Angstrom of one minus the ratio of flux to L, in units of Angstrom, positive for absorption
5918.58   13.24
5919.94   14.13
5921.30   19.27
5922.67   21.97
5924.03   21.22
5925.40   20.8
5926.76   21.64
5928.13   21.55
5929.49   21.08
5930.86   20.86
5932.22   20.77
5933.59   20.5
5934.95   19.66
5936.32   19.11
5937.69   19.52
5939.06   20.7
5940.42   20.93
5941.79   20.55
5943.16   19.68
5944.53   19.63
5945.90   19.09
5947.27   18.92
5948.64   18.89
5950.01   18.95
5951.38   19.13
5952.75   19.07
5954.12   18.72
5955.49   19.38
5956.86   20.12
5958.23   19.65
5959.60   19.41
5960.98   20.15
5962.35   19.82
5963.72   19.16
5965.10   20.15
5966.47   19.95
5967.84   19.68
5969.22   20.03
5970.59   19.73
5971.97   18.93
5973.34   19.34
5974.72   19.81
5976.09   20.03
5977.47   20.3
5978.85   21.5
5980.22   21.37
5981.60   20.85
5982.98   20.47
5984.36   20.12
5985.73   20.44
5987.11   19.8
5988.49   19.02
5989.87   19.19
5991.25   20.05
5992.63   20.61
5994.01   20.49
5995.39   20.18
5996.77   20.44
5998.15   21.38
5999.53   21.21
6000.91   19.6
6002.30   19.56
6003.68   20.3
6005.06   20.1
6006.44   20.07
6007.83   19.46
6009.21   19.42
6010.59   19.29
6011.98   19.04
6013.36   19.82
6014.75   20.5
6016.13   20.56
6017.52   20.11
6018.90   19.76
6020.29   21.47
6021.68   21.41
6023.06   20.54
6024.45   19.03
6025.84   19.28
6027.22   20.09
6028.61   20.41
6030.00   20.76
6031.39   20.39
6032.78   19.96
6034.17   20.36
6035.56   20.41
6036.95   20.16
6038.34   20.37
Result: 1.01 Angstrom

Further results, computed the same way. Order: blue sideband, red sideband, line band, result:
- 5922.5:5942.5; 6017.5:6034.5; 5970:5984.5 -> 0.19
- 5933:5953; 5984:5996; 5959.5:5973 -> 0.07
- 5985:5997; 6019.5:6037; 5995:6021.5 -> 0.02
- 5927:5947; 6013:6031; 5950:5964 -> 0.57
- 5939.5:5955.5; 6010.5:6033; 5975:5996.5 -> -0.52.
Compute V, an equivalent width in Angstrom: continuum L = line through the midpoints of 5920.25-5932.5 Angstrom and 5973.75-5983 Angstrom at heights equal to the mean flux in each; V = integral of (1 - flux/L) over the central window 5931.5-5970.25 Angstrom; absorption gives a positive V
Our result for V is 1.9 Angstrom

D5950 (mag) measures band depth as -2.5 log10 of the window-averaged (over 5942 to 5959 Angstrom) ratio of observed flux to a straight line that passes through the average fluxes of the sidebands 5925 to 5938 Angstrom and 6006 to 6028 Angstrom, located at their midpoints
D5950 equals 0.06 mag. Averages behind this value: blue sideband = 20.6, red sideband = 20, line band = 19.3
